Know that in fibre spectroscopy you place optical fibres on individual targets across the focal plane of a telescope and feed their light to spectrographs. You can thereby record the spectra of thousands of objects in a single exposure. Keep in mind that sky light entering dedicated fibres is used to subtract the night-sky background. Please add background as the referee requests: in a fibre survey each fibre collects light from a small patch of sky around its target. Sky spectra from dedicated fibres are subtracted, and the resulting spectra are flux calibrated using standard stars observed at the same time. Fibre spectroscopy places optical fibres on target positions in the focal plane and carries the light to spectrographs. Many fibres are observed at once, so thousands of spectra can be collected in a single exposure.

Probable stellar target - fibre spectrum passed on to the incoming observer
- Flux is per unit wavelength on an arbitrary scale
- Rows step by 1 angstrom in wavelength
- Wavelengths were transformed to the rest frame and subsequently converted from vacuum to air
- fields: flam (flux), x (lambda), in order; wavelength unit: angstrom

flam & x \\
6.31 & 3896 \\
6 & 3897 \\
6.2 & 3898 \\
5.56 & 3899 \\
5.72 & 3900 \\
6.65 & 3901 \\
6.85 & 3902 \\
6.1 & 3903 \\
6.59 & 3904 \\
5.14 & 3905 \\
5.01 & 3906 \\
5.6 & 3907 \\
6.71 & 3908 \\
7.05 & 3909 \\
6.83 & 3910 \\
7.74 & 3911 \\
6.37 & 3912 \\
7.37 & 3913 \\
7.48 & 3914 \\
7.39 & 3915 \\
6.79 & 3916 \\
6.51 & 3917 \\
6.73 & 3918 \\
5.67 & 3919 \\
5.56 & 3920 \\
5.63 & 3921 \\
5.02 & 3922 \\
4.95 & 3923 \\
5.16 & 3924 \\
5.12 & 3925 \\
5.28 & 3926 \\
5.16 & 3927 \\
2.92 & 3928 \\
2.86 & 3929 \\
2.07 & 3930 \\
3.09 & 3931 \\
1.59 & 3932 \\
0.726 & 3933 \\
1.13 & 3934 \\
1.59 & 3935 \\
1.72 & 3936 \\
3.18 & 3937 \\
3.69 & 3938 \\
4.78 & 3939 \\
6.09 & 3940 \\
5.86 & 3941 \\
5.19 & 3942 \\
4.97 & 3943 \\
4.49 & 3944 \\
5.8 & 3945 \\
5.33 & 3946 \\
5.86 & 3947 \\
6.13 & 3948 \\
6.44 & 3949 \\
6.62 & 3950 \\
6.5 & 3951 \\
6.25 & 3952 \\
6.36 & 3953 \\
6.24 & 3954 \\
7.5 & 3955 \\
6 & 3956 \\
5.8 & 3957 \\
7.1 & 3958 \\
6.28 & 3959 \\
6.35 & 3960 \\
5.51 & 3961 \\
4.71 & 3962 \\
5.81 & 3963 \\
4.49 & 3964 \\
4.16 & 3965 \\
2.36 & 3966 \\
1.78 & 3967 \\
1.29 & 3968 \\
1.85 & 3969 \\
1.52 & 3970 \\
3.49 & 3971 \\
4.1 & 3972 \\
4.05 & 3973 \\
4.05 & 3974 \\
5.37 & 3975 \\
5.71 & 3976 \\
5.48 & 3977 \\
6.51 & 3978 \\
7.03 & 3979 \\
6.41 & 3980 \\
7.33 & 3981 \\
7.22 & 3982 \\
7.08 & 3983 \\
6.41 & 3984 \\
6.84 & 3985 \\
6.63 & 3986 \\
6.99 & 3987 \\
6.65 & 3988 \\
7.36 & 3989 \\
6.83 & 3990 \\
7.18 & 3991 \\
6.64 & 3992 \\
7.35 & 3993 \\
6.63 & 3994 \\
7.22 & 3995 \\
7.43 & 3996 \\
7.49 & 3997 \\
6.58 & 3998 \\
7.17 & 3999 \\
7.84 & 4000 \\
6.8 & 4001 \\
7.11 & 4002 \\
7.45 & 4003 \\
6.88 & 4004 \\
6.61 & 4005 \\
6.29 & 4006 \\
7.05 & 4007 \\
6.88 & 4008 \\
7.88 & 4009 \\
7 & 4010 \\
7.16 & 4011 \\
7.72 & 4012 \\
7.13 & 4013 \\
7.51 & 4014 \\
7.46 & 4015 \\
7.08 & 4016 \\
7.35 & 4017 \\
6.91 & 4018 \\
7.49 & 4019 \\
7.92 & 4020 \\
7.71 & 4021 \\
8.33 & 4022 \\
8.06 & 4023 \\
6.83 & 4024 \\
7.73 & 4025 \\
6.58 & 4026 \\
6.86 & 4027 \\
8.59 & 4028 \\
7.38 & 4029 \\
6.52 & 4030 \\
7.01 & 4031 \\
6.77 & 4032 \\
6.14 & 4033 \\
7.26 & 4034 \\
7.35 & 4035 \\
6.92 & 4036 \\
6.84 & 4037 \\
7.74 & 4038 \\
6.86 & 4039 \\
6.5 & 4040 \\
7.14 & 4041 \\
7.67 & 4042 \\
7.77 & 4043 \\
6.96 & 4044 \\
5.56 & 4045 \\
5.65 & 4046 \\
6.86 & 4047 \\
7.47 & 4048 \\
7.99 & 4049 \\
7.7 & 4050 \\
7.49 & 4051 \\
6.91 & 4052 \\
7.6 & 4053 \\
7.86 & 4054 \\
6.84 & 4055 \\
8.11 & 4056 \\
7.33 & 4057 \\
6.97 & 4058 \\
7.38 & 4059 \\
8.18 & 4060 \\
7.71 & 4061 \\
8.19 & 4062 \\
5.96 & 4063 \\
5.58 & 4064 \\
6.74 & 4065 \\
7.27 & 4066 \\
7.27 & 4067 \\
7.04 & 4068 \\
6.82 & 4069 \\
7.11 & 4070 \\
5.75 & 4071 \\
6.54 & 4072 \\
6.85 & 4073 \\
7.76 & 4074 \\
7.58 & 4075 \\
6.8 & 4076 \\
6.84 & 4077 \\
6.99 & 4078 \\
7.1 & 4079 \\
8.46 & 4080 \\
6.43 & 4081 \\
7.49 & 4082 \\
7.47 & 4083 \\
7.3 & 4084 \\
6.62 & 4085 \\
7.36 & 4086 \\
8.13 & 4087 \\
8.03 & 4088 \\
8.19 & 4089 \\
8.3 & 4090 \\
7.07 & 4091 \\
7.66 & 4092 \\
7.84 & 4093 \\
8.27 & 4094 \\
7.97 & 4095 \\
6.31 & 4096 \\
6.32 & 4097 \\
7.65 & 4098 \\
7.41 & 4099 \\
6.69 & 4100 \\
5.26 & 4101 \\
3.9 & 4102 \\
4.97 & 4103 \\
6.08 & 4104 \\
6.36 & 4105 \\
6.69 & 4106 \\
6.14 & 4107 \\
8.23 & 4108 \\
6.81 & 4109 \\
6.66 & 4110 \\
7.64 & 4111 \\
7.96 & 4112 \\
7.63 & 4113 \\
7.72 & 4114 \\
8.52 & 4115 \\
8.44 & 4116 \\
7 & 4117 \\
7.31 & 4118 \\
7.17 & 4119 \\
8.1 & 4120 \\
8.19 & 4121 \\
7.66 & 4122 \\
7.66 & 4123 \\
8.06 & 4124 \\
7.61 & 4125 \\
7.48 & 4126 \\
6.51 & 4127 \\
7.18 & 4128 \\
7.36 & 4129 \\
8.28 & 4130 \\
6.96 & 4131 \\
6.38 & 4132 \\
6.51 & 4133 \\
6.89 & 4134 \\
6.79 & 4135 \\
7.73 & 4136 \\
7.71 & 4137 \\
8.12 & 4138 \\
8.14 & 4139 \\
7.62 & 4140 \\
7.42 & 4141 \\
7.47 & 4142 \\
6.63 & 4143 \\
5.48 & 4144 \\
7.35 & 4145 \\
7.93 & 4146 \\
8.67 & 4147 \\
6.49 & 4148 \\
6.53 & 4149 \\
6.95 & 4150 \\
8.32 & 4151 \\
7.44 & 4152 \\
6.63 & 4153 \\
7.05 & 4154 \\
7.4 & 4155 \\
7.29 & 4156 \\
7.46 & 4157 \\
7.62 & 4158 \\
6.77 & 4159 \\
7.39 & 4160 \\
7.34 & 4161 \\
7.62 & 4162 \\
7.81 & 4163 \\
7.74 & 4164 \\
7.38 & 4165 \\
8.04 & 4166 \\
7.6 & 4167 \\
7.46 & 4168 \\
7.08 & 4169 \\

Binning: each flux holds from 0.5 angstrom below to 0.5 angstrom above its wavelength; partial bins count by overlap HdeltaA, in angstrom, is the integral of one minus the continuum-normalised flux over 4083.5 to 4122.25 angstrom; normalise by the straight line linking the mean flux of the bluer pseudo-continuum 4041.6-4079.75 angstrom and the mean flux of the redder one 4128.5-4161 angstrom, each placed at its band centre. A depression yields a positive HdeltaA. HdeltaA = -0.11 angstrom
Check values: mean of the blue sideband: 7.12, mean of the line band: 7.22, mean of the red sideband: 7.28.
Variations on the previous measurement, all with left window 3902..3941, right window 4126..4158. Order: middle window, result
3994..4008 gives -2.99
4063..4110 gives -2.04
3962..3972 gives 4.29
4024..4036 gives -1.93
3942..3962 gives -2.69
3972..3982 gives -0.34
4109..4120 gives -0.97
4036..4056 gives -2.79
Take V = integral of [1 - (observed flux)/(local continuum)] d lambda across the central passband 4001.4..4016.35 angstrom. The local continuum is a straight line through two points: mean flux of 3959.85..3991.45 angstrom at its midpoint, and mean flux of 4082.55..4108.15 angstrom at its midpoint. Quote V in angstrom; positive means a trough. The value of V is -3.7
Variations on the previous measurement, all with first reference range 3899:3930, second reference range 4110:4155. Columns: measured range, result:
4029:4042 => -0.5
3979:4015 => -3.4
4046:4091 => -1.9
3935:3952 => 2.8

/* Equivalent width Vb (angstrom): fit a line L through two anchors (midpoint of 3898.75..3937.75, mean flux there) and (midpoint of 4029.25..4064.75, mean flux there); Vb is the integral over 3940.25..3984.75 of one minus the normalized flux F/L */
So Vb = 3.2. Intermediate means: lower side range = 5.08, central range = 5.35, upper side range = 7.11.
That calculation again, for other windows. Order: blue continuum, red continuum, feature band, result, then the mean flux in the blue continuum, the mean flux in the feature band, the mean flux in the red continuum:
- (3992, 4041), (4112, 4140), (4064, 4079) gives 0.91 angstrom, 7.19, 6.91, 7.53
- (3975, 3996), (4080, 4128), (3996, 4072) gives -2.27 angstrom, 6.76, 7.17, 7.25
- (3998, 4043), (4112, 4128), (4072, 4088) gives 0.44 angstrom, 7.21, 7.28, 7.66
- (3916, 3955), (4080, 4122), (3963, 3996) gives -0.16 angstrom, 4.75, 5.47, 7.22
